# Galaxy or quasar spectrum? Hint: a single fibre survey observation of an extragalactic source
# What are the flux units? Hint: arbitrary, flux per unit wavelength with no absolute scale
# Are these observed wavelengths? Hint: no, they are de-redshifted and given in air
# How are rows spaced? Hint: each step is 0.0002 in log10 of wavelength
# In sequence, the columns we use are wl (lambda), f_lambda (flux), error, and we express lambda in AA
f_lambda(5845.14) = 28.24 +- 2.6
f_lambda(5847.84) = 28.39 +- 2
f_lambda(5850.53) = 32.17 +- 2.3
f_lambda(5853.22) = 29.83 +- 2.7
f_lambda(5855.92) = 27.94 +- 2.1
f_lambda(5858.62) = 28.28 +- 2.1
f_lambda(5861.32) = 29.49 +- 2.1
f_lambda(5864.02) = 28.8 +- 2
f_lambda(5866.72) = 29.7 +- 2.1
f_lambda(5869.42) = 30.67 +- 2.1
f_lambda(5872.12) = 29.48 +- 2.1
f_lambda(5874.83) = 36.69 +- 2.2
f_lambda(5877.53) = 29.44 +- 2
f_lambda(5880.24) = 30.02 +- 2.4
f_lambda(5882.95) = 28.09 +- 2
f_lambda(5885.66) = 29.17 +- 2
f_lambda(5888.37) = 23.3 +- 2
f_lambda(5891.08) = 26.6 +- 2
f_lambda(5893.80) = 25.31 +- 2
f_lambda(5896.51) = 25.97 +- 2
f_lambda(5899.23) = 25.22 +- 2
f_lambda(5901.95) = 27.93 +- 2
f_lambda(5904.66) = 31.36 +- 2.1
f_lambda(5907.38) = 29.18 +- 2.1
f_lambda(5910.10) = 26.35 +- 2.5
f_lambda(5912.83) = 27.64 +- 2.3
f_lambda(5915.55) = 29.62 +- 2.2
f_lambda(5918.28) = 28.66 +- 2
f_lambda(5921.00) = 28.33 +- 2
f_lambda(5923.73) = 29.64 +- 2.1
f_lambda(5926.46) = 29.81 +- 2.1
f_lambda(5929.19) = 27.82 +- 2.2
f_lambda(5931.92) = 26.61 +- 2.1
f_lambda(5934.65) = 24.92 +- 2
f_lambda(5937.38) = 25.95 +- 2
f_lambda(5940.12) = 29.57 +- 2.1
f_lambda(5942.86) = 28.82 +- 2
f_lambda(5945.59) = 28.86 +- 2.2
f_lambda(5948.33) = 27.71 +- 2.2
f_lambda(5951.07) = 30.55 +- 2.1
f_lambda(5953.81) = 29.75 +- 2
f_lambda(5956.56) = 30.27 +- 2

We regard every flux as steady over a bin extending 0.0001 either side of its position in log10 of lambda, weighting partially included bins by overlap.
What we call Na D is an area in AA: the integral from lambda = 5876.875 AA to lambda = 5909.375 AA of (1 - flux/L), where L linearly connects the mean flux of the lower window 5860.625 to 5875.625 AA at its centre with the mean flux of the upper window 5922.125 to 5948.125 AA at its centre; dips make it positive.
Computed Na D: 2.3 AA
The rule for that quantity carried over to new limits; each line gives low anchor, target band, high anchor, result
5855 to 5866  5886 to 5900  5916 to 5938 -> 1.4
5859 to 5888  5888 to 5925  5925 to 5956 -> 1.8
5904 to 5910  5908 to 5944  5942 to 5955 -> 1.5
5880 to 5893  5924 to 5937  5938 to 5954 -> 0.5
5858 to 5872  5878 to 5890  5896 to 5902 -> -0.1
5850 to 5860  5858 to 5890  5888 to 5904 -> -1.8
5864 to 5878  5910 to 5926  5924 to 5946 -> 0.0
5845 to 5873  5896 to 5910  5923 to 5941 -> 0.2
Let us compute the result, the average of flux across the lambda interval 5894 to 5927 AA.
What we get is 28.2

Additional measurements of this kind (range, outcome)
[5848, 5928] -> 28.8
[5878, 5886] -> 29.1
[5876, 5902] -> 27.1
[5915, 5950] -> 28.2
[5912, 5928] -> 29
